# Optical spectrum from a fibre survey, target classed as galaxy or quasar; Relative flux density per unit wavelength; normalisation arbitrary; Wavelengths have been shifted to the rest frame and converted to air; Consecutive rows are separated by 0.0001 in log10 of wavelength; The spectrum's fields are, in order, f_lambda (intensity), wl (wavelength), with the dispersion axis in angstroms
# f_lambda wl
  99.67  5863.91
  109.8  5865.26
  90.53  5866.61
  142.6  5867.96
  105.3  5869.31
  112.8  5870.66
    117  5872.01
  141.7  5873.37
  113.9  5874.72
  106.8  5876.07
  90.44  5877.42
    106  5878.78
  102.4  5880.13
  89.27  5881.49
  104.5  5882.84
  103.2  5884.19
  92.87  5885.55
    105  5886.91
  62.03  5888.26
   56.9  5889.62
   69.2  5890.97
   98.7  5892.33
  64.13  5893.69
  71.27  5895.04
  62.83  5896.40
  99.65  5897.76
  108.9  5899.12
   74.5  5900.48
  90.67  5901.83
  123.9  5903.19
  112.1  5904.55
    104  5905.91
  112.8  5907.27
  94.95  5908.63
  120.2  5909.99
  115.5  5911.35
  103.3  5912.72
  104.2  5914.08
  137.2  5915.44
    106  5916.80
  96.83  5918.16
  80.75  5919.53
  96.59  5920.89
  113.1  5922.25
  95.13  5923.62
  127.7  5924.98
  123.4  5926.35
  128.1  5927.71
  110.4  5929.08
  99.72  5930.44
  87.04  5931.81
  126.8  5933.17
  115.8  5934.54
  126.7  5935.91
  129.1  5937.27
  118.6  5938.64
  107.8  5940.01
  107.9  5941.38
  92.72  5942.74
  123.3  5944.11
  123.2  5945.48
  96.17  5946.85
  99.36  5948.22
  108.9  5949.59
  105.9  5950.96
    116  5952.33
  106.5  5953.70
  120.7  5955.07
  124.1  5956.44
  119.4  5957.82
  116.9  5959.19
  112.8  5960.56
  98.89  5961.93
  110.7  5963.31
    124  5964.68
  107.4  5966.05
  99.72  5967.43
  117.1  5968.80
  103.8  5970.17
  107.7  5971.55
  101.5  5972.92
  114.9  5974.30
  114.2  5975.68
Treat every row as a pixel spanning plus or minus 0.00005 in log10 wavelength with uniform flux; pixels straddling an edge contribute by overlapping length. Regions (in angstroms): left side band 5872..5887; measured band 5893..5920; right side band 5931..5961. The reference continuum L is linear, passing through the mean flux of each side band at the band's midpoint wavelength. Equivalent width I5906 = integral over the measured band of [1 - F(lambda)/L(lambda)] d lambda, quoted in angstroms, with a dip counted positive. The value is 2.3 angstroms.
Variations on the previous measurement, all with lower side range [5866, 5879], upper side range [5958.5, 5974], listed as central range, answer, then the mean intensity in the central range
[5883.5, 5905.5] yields 4.8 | 87.5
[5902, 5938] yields 0.1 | 111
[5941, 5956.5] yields 0.0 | 110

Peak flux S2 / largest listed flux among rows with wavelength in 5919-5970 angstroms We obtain 129.1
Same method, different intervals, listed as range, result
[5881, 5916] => 137.2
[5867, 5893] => 142.6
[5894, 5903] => 108.9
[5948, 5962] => 124.1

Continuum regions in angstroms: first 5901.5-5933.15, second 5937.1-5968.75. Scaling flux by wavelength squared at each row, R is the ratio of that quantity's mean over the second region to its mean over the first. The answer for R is 1.0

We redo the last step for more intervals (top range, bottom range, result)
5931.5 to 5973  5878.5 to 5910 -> 1.24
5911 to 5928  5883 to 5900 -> 1.32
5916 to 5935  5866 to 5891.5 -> 1.09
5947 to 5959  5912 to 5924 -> 1.09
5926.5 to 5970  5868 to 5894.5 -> 1.17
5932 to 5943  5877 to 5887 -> 1.19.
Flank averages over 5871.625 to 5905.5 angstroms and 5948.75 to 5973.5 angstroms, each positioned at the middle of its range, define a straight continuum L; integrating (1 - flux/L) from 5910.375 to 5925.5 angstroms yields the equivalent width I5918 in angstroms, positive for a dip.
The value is -0.8 angstroms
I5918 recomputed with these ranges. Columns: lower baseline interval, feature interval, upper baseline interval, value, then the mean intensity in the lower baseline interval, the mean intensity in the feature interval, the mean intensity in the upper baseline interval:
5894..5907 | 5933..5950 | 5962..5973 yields -1.69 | 94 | 113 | 109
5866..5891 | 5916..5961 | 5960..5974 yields -2.04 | 101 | 111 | 109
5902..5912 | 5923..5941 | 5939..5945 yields -0.90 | 111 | 115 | 109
